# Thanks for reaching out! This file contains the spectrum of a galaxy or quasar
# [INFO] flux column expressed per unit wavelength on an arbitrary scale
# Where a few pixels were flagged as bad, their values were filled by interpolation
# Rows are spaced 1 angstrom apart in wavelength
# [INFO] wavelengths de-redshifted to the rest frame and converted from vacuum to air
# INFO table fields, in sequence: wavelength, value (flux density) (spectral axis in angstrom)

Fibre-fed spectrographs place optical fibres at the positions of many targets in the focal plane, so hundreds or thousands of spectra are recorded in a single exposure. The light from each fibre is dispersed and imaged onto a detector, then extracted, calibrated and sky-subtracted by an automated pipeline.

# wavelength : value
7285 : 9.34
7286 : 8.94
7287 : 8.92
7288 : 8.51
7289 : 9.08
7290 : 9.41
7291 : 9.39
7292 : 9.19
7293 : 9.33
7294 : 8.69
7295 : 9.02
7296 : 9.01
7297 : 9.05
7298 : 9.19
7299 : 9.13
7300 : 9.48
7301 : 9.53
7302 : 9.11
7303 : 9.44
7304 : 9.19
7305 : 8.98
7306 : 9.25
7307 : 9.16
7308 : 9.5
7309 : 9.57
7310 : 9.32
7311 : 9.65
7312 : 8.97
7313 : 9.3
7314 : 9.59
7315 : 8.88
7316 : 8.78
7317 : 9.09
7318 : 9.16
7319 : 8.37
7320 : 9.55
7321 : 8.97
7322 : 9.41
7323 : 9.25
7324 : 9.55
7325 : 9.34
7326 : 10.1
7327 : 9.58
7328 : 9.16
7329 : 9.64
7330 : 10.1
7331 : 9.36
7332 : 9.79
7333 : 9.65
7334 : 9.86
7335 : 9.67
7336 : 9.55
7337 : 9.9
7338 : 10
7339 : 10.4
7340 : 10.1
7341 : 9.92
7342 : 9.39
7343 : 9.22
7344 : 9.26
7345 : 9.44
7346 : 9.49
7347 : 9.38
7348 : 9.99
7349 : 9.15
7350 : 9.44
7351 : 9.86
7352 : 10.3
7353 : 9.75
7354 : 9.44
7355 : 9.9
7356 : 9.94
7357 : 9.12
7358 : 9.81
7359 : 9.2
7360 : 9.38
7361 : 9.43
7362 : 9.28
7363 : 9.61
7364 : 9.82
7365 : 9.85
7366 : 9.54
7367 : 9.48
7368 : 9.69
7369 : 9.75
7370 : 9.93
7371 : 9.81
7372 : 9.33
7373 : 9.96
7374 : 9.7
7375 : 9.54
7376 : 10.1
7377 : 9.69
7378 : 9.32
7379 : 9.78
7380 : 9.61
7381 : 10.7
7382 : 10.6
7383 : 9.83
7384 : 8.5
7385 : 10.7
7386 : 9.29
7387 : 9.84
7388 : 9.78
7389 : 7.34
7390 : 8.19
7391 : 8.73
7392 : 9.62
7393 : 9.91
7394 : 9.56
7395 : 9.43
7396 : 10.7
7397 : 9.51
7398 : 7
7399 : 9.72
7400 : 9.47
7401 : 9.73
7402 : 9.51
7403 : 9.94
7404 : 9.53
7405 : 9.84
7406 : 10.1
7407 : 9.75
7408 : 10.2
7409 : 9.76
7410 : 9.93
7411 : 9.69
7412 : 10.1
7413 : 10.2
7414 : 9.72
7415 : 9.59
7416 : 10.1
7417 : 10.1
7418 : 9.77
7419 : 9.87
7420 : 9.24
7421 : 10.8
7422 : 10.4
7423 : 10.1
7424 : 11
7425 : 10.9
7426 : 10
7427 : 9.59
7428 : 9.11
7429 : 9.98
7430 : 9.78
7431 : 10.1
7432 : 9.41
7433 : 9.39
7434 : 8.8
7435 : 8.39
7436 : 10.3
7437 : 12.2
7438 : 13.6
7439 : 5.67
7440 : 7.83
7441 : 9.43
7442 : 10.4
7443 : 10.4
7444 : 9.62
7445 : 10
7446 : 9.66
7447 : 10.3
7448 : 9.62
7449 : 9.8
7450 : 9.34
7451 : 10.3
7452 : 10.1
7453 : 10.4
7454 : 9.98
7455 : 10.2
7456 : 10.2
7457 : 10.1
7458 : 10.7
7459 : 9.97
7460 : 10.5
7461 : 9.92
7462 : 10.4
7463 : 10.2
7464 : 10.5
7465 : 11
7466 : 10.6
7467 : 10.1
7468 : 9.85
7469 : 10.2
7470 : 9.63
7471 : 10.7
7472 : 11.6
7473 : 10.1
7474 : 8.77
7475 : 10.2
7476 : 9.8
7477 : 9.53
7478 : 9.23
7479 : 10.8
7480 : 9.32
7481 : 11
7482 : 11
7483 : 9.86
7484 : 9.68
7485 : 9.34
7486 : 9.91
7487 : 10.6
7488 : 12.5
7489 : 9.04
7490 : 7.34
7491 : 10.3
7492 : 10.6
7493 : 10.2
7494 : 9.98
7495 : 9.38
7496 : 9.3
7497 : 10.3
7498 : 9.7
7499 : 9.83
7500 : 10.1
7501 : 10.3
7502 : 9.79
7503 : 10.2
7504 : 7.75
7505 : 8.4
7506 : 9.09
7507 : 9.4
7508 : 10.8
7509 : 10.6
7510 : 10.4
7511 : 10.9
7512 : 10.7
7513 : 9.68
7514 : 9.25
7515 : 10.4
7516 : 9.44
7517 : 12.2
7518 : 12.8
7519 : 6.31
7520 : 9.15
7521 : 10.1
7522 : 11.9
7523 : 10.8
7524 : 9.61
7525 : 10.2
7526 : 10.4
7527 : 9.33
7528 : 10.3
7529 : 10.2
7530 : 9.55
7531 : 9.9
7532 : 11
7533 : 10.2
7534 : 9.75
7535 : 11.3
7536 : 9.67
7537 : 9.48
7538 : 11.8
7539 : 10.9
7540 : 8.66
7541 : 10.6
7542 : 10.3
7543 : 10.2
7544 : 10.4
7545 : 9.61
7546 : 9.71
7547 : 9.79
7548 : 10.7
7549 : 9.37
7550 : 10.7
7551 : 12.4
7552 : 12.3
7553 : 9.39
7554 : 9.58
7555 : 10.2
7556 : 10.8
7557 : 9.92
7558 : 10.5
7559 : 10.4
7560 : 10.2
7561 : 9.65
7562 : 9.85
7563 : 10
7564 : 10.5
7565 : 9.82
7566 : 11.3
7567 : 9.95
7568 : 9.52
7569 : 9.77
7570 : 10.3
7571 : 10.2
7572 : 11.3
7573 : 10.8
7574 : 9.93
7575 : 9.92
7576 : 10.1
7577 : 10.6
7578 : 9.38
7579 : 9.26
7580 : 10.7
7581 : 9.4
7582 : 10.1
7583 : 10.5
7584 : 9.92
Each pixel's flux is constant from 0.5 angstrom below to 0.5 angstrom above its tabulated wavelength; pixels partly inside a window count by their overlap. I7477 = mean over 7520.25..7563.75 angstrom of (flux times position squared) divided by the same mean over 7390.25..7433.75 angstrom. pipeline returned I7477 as 1.09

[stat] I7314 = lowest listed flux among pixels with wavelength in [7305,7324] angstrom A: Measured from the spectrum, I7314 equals 8.37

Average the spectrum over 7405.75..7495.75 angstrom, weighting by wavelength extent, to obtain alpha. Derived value 9.99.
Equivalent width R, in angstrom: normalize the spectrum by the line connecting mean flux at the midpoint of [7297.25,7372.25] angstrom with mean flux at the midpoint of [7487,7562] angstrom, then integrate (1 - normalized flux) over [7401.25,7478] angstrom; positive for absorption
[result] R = -1.1 angstrom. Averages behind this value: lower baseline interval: 9.5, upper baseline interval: 10.1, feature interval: 9.97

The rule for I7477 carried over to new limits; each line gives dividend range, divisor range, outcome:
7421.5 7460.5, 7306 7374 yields 1.07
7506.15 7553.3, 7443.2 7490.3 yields 1.03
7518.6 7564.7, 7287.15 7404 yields 1.13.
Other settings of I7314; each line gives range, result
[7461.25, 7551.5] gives 6.31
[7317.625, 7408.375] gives 7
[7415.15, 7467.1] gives 5.67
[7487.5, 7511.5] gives 7.34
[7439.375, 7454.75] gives 7.83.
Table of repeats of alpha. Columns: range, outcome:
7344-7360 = 9.6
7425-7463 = 9.9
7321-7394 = 9.61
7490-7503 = 9.89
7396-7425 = 9.84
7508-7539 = 10.3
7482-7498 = 9.92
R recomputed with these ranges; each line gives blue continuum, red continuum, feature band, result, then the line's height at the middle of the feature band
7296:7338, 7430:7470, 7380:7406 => 0.6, 9.72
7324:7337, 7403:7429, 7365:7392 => 0.7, 9.83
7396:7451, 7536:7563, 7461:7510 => 0.2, 10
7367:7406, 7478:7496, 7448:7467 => -0.6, 9.88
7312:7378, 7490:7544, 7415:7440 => -0.3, 9.79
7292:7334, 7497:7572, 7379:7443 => -0.3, 9.68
